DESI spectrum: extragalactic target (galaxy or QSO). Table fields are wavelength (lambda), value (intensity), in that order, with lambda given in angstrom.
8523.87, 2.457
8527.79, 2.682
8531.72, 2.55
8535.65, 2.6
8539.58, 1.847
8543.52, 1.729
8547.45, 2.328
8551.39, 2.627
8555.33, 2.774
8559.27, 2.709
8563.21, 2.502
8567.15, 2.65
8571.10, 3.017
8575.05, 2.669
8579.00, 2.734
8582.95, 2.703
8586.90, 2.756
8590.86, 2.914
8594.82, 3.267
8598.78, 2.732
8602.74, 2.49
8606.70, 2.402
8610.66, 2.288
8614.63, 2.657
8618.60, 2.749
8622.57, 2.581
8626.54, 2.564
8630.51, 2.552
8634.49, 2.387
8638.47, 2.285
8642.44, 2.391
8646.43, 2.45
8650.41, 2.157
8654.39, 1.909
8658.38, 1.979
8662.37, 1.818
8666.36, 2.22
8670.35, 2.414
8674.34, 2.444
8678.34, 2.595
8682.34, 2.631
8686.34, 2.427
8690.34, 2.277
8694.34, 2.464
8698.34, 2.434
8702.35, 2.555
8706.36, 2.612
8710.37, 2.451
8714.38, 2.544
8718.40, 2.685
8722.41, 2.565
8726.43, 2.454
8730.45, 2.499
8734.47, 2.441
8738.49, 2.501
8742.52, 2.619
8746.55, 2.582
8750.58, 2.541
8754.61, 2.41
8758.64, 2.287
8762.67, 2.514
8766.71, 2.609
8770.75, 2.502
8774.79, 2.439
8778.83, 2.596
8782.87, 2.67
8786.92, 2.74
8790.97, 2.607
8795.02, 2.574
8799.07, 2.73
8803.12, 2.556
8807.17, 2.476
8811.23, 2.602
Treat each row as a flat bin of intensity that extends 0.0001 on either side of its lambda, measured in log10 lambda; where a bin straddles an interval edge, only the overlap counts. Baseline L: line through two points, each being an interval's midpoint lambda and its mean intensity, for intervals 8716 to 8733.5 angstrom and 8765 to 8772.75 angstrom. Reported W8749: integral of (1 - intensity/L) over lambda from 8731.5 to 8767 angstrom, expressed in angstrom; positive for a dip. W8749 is 0.7 angstrom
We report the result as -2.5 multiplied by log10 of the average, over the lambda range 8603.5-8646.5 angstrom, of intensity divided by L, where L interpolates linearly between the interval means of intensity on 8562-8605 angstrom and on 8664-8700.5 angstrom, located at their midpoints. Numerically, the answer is 0.06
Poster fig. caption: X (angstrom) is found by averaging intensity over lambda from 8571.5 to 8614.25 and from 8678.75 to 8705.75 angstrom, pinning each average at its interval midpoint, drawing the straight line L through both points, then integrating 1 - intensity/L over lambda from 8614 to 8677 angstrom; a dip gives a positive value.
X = 6.0 angstrom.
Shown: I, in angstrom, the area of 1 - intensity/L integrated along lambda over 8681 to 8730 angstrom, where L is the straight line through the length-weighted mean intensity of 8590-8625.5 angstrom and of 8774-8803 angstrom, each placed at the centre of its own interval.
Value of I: 2.5 angstrom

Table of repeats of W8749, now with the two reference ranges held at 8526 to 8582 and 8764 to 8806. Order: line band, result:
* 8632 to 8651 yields 1.5 angstrom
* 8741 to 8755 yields 0.2 angstrom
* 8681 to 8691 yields 0.4 angstrom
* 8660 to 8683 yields 2.1 angstrom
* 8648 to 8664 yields 3.6 angstrom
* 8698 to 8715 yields 0.3 angstrom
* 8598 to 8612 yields 0.5 angstrom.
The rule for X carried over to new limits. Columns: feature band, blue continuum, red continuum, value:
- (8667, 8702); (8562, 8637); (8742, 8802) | 2.1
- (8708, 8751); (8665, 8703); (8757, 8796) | -0.6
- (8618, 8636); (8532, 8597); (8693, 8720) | 0.1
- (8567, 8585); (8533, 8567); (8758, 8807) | -2.5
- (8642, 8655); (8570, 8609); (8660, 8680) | 0.9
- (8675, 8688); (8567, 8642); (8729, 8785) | 0.2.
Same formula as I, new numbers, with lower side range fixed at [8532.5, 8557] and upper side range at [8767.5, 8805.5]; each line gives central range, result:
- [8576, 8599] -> -4.6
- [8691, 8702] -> 0.2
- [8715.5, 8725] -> -0.3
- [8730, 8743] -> 0.2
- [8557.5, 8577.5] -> -3.1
